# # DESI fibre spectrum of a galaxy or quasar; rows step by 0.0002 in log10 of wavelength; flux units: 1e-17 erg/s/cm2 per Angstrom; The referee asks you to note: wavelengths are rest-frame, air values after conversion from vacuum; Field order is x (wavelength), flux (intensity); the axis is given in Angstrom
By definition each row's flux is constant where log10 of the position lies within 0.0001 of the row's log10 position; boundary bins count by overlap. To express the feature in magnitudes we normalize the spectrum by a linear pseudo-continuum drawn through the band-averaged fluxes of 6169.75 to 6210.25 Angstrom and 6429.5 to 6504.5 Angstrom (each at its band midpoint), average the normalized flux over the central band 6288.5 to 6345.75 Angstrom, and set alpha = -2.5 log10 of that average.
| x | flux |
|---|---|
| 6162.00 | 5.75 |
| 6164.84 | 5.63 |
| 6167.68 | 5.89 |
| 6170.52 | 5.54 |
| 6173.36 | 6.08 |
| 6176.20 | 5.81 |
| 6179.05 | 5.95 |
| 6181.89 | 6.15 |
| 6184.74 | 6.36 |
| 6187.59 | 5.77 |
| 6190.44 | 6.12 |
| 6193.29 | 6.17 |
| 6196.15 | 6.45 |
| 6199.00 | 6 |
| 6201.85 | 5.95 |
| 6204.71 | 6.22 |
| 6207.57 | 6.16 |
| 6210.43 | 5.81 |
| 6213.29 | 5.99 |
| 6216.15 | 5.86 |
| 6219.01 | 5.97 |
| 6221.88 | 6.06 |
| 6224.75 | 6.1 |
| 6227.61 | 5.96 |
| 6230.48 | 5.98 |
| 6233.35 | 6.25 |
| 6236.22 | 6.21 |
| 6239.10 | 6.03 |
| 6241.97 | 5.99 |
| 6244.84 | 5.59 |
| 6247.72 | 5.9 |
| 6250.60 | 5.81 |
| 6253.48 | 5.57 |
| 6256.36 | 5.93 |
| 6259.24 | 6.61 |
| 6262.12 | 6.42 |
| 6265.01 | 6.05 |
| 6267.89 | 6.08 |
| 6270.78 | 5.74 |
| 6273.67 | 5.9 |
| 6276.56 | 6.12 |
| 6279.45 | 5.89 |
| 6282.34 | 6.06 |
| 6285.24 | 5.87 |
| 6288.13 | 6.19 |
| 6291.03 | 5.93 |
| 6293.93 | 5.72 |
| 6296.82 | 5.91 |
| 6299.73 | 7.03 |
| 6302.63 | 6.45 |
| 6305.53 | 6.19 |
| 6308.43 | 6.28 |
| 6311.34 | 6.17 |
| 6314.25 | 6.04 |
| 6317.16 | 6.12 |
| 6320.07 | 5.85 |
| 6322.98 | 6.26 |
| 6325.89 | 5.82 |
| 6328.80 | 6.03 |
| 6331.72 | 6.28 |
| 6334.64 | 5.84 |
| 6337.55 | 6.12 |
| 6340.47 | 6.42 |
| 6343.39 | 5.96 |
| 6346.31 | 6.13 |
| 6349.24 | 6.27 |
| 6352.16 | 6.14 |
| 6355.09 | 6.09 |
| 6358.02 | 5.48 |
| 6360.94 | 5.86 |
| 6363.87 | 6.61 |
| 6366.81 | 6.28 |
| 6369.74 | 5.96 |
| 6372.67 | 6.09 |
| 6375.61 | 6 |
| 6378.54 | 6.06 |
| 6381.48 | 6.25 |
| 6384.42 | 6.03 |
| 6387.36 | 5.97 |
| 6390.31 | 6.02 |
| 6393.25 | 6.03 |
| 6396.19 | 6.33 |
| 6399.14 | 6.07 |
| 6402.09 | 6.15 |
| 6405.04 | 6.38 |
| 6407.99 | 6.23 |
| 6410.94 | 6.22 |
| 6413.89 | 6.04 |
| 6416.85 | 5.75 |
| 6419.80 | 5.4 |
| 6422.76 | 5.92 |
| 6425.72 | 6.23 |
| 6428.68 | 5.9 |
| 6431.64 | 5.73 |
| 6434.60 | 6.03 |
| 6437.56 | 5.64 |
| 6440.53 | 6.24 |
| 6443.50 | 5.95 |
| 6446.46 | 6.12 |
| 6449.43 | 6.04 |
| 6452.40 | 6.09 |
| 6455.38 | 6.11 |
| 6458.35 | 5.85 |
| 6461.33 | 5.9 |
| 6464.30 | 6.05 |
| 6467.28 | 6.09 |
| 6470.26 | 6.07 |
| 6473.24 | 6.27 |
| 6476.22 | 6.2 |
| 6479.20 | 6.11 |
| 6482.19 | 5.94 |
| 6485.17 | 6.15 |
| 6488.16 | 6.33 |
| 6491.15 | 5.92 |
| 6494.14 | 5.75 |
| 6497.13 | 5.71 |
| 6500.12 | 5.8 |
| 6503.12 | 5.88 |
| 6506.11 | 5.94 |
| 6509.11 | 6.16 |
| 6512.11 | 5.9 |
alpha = -0.02 mag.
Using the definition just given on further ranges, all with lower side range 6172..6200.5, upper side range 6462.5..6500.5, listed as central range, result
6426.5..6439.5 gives 0.03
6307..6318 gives -0.01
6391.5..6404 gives -0.02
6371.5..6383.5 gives -0.01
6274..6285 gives 0.01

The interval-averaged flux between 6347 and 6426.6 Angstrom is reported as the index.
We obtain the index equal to 6.07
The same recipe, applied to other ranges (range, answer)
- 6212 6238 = 6.04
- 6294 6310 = 6.32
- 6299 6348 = 6.16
